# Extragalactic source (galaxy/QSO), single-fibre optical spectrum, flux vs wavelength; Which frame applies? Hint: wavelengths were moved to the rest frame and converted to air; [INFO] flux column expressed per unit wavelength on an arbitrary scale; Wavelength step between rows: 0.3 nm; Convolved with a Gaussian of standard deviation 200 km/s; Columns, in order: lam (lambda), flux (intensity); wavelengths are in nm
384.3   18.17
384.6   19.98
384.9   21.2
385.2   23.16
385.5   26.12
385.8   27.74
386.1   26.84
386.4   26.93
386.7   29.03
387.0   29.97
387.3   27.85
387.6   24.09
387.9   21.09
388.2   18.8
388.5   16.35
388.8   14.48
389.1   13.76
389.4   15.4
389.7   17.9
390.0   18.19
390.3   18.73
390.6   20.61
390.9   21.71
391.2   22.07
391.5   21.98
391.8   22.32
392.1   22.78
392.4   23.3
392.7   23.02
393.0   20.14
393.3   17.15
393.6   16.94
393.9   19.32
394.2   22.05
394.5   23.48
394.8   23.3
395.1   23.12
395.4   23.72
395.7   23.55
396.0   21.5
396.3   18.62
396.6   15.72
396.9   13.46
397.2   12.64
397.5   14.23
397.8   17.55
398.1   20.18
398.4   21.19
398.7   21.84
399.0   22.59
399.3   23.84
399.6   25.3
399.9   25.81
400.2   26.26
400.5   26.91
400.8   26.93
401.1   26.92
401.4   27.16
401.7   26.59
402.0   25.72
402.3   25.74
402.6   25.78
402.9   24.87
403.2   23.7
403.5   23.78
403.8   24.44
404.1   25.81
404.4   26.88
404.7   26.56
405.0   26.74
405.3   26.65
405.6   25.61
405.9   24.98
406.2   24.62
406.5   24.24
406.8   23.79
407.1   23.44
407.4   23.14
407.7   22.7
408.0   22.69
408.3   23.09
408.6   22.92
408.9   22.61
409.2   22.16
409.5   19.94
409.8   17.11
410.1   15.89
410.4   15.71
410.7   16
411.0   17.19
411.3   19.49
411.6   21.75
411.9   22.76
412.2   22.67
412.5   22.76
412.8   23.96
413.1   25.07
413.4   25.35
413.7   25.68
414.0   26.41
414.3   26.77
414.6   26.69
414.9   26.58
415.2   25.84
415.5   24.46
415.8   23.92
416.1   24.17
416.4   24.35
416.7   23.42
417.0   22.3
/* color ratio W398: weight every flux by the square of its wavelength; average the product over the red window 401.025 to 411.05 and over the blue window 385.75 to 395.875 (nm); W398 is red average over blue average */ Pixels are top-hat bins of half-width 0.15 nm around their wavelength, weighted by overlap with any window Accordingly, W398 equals 1.17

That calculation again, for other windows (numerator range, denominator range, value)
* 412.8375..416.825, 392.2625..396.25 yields 1.30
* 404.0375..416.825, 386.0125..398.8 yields 1.24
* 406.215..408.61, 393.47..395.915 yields 1.13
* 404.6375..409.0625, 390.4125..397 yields 1.23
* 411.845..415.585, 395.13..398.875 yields 1.44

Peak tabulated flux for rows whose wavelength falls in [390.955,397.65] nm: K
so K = 23.72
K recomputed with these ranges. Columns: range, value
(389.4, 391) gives 21.71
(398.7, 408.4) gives 27.16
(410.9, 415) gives 26.77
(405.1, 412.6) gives 26.65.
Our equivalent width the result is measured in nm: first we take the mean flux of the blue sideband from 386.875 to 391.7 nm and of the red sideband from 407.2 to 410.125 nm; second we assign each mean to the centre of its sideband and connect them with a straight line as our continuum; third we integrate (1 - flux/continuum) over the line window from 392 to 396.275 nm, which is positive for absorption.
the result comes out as -0.22 nm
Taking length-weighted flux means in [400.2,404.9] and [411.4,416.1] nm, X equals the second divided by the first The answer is 0.95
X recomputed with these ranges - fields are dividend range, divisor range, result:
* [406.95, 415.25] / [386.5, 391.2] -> 1.08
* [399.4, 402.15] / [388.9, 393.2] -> 1.32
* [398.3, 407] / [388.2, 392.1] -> 1.34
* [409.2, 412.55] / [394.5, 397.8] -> 1.01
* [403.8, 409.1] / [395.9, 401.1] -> 1.16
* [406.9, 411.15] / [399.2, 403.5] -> 0.79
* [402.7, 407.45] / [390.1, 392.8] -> 1.15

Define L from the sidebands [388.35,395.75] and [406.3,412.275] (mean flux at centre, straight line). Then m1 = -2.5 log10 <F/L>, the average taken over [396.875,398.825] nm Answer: 0.17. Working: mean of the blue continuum 20.2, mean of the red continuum 21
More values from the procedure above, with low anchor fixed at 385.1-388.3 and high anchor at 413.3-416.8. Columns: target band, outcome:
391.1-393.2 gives 0.16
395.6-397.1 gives 0.37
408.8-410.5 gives 0.32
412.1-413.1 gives 0.09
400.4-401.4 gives -0.06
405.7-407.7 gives 0.06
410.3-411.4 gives 0.43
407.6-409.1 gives 0.12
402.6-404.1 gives 0.04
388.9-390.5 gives 0.46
